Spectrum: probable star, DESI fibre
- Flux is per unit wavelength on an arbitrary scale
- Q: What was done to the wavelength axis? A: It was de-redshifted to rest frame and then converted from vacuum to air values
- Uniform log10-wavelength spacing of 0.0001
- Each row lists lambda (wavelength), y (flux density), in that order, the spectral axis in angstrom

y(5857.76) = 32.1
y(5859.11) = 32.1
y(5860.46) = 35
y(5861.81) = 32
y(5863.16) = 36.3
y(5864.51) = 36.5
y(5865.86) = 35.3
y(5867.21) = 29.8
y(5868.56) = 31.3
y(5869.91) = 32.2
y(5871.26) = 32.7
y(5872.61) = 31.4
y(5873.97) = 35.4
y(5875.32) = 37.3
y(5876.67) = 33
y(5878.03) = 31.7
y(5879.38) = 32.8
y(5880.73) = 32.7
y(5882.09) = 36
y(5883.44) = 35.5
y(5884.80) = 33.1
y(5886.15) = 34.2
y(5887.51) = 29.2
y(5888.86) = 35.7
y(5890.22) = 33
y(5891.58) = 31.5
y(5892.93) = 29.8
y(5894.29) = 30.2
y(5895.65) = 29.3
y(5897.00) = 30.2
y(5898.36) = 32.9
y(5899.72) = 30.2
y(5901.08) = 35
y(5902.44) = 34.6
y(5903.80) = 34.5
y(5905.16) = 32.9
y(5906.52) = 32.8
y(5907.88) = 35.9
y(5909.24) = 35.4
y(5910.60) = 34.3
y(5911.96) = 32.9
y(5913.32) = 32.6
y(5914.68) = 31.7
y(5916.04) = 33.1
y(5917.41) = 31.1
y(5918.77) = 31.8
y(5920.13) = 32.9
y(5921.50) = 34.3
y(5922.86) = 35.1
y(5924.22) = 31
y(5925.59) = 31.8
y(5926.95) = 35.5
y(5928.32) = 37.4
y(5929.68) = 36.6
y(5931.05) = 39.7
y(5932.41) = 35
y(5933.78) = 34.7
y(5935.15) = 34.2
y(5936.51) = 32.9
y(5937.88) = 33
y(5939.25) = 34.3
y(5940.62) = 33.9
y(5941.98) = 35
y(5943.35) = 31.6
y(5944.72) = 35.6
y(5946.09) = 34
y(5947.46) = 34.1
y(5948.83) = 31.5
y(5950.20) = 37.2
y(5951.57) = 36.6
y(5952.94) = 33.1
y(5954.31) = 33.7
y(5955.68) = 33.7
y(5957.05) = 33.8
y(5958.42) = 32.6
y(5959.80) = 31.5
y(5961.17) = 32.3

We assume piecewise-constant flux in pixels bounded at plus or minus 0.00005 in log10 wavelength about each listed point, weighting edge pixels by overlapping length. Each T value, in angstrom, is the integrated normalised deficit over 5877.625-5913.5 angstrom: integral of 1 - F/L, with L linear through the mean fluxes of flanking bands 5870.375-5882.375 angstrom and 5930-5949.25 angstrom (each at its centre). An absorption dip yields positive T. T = 0.9 angstrom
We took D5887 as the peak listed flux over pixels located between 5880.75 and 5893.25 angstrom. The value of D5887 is 36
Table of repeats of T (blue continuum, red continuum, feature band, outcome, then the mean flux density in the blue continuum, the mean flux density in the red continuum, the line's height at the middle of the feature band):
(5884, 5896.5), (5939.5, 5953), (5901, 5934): -1.1 angstrom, 31.8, 34.3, 33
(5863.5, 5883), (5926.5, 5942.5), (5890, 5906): 1.0 angstrom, 33.5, 35.2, 34.2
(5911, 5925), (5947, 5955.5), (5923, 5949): -0.6 angstrom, 32.7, 34.3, 33.6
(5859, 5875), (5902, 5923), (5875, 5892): 0.0 angstrom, 33.5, 33.4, 33.5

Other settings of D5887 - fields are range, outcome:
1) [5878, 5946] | 39.7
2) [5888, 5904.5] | 35.7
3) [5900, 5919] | 35.9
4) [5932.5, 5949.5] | 35.6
